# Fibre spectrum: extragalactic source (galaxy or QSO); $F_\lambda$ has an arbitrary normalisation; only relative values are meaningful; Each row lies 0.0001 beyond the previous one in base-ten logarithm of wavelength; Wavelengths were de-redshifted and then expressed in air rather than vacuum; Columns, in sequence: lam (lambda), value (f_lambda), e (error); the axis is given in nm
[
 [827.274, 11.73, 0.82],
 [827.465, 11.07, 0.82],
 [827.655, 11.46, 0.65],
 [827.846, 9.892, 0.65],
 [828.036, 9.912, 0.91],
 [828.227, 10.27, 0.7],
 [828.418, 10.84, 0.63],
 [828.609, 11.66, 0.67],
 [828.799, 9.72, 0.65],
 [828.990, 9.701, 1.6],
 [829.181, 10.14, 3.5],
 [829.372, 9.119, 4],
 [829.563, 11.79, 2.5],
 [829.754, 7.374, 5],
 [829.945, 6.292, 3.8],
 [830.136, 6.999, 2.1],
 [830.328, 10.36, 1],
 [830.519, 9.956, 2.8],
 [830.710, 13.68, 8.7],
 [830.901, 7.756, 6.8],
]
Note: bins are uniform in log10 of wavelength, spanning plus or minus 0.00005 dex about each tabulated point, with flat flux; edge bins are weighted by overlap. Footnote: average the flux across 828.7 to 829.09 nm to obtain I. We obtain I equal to 9.75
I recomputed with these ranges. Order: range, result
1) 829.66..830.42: 7.74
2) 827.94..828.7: 10.7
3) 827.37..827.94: 10.8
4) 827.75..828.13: 9.91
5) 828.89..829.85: 9.62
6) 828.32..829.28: 10.4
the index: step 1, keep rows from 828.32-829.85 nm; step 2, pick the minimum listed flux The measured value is 7.374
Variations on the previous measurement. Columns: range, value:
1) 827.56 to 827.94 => 9.892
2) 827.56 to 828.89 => 9.72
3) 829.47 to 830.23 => 6.292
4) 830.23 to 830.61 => 9.956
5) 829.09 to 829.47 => 9.119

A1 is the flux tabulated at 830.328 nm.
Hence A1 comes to 10.36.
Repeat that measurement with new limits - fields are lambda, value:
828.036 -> 9.912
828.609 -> 11.66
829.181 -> 10.14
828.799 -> 9.72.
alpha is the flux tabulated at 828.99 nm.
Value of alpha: 9.701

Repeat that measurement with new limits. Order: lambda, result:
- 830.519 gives 9.956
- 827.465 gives 11.07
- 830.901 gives 7.756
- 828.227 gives 10.27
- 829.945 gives 6.292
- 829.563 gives 11.79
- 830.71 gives 13.68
